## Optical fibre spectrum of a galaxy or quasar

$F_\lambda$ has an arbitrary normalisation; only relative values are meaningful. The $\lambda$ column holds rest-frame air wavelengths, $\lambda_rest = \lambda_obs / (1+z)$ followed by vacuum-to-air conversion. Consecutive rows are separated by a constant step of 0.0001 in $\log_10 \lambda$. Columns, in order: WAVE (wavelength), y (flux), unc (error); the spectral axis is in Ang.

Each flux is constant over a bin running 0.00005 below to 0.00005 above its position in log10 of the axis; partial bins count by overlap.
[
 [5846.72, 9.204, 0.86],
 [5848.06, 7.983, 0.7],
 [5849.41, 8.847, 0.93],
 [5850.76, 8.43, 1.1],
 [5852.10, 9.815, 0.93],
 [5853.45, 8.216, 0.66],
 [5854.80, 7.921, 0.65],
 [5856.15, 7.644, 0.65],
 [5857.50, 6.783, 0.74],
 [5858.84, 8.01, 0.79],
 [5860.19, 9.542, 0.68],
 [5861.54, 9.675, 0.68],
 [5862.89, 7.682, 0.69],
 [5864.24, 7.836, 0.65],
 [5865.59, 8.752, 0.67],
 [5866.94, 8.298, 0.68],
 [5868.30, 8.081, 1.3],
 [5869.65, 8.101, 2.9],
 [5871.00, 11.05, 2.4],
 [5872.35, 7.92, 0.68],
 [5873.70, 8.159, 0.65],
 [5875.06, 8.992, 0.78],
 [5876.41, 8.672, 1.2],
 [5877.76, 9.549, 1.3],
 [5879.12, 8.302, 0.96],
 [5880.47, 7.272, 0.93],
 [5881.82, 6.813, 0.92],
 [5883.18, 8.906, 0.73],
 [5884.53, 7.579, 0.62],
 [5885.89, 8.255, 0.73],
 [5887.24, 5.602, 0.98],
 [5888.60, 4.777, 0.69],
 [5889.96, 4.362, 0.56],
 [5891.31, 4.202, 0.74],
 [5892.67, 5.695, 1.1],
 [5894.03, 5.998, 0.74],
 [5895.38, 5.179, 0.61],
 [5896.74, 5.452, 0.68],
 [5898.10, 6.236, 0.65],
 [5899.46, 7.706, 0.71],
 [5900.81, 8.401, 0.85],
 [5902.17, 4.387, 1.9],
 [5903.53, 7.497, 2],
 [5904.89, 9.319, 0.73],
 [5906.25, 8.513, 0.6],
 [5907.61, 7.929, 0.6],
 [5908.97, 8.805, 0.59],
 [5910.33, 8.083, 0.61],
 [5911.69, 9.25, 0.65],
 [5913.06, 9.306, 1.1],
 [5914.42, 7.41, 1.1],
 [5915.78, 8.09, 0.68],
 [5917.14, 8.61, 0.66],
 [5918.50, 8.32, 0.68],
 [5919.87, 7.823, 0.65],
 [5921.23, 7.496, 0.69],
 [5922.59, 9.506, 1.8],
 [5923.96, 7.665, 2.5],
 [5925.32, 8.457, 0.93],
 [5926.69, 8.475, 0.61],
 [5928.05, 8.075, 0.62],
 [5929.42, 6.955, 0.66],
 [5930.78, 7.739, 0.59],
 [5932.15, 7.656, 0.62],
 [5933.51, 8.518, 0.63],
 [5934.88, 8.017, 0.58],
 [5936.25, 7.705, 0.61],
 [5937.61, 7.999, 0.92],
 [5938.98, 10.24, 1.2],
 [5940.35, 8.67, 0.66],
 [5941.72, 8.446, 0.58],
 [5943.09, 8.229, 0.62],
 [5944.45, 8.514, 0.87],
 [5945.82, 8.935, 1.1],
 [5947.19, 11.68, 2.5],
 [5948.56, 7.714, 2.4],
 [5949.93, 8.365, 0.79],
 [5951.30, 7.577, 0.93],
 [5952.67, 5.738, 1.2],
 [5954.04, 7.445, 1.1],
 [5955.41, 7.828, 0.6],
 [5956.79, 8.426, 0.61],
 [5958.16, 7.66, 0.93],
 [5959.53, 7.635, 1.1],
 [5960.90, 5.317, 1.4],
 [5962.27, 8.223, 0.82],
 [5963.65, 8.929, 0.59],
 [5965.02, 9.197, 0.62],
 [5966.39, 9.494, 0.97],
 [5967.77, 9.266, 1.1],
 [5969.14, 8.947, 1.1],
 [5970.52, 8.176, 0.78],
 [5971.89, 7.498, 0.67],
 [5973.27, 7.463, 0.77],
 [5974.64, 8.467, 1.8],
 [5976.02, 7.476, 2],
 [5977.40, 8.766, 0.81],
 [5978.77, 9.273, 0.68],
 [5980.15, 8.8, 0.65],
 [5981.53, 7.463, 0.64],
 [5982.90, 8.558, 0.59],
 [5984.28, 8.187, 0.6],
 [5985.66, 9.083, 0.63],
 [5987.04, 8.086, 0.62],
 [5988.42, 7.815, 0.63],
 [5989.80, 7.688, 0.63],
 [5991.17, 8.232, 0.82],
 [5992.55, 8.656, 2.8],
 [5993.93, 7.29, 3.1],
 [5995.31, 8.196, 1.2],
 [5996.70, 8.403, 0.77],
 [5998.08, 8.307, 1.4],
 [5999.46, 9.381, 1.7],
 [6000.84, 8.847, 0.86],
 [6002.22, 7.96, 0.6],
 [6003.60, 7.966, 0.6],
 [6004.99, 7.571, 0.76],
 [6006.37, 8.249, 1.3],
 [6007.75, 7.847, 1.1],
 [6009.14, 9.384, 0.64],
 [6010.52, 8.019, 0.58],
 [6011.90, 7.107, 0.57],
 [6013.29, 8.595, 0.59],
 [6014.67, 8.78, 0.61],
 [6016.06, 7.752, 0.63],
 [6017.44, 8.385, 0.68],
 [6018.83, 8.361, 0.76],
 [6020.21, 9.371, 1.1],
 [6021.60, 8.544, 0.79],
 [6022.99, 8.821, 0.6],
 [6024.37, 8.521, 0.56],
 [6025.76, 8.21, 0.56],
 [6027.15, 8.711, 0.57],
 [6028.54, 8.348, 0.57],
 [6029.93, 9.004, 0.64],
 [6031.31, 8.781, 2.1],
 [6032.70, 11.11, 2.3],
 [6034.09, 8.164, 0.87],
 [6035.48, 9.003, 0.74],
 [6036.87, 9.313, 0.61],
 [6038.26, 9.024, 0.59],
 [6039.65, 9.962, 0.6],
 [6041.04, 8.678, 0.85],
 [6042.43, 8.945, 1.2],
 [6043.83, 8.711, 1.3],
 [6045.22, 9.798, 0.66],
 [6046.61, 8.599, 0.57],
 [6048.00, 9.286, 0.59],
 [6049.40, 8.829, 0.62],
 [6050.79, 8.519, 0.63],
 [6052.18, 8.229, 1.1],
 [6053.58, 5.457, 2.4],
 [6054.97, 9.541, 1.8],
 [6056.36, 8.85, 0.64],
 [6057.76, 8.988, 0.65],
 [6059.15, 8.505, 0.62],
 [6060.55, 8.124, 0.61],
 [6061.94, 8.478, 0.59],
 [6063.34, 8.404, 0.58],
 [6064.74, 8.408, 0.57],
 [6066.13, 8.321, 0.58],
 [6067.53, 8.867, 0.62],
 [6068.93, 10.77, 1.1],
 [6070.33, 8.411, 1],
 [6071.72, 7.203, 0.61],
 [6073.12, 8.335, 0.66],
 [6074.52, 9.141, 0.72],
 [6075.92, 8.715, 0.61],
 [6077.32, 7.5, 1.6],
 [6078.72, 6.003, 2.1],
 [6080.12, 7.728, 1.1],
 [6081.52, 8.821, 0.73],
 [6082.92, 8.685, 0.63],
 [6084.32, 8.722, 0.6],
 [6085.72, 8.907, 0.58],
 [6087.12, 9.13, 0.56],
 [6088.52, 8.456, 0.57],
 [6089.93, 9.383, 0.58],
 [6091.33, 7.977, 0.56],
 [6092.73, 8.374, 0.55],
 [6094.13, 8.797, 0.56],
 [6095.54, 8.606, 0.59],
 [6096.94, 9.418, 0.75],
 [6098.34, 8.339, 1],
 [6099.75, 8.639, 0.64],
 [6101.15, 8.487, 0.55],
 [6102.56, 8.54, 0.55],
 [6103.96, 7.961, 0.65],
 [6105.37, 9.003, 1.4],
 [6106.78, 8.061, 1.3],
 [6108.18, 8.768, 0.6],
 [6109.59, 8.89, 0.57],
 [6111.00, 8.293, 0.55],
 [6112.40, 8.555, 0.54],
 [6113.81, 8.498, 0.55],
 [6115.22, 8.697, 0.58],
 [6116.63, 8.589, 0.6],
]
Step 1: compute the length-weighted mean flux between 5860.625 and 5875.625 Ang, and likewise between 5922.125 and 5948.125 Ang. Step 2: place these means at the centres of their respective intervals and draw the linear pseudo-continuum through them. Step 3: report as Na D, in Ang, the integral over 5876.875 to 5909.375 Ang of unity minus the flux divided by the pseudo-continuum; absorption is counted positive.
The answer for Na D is 6.1 Ang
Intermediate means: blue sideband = 8.6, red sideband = 8.48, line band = 6.94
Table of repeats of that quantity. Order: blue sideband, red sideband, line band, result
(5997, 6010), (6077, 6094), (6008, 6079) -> -2.11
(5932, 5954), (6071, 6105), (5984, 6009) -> 0.45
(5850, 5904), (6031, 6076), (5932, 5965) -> -0.55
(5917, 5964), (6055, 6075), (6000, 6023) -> 0.29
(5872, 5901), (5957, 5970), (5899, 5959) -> -3.66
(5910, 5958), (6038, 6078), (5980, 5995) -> 0.48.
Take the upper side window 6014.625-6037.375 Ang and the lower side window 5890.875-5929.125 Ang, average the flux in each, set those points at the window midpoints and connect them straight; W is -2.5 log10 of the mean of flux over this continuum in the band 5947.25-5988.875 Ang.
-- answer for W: 0.004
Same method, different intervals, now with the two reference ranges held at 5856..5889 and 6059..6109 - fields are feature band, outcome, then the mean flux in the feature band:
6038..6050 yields -0.08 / 9.09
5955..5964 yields 0.08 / 7.66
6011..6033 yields -0.03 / 8.6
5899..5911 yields 0.04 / 7.86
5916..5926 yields -0.01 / 8.26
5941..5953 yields -0.02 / 8.44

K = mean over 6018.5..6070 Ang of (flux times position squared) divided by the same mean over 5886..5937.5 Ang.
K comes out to 1.24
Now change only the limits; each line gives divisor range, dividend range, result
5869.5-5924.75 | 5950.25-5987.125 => 1.10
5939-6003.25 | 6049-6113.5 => 1.06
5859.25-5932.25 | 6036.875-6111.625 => 1.18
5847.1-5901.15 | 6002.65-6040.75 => 1.18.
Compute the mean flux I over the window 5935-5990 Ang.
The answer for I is 8.28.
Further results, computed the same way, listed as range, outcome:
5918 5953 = 8.28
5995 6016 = 8.29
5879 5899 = 6.27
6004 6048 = 8.7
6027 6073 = 8.76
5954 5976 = 8.12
